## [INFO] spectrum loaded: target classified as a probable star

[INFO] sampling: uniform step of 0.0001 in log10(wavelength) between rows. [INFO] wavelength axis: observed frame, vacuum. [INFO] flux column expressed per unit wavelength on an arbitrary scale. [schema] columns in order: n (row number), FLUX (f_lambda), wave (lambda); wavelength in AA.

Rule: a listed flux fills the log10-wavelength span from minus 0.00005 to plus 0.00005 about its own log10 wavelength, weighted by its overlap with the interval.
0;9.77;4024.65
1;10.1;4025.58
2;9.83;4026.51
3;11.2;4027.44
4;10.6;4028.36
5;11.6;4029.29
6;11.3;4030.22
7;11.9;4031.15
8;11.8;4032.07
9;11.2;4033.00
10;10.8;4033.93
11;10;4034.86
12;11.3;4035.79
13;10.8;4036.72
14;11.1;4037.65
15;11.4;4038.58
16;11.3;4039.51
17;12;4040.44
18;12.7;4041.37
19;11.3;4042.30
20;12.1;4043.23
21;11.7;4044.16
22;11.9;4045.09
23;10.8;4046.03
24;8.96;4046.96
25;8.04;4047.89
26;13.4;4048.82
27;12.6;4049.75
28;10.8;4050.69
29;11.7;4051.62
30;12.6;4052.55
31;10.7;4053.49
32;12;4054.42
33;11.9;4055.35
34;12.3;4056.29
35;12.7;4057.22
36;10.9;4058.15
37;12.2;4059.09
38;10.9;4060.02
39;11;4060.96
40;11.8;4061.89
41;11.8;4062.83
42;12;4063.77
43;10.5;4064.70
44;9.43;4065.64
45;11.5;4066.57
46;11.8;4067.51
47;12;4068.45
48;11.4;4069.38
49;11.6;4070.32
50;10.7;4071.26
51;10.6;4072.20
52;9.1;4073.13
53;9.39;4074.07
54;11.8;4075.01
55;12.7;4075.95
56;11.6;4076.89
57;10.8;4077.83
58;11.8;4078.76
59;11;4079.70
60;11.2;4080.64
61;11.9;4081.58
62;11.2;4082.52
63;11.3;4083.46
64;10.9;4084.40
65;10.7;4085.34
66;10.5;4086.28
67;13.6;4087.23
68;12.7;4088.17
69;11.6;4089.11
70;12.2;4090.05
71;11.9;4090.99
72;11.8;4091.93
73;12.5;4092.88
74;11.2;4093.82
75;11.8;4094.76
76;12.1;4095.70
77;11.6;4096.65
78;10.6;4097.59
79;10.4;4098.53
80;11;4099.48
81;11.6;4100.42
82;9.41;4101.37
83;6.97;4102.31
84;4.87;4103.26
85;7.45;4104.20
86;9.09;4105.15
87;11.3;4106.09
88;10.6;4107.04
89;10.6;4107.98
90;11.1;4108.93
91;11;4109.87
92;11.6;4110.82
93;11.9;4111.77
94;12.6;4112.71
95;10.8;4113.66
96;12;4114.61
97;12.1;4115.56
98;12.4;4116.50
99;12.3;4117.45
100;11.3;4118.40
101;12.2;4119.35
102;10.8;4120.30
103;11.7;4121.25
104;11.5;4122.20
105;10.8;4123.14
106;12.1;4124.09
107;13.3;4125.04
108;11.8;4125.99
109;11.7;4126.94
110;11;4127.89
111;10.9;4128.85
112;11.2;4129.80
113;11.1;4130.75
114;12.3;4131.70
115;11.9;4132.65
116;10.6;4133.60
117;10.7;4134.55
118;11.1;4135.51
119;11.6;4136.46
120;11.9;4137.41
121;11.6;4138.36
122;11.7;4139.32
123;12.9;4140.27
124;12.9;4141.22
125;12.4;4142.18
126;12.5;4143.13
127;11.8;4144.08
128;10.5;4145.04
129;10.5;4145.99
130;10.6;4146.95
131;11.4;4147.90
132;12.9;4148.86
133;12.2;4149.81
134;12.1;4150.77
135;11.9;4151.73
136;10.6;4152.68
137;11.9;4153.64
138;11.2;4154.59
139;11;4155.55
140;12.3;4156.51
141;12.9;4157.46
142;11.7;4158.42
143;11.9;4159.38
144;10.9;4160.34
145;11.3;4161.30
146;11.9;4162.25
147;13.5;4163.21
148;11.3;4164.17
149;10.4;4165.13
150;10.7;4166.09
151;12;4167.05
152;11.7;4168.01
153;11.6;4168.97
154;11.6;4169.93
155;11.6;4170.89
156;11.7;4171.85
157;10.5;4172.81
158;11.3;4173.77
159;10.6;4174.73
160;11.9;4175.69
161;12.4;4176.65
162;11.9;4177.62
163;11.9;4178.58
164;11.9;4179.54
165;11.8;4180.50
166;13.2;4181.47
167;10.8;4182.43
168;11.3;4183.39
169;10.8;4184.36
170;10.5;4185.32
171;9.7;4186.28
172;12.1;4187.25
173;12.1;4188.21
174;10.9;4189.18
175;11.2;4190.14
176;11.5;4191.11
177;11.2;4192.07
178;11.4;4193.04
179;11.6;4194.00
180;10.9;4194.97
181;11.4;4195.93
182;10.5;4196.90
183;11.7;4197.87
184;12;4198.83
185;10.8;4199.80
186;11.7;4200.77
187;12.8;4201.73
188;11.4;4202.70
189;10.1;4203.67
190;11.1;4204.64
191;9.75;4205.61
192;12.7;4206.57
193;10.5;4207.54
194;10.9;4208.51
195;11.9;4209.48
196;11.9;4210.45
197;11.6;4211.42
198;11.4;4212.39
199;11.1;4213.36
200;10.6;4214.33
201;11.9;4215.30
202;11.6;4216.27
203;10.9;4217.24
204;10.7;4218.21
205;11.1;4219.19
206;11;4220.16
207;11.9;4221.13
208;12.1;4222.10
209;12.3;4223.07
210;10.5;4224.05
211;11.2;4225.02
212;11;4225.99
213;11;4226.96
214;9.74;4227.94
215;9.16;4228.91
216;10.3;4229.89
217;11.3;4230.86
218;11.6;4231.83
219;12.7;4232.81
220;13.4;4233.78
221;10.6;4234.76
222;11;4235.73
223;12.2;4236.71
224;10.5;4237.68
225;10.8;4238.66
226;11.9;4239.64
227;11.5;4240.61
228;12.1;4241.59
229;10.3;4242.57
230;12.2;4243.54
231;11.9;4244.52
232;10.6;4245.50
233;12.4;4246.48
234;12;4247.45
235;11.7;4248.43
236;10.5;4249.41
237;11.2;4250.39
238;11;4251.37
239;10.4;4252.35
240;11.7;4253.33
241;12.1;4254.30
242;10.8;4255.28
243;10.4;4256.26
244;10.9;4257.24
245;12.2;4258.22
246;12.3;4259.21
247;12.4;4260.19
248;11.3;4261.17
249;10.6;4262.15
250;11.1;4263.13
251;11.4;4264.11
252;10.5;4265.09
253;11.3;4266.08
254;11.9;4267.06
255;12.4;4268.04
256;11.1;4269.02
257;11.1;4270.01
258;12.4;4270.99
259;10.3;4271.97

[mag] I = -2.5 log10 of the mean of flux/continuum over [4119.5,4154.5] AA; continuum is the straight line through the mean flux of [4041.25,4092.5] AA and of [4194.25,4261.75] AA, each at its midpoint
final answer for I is -0.02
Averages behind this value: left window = 11.4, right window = 11.3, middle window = 11.6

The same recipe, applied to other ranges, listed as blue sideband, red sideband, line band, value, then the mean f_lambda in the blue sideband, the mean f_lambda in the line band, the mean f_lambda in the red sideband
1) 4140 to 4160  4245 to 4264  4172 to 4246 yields 0.02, 11.8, 11.3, 11.3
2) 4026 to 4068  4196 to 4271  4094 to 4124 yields 0.05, 11.3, 10.8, 11.3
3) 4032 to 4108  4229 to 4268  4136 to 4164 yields -0.05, 11.1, 11.8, 11.4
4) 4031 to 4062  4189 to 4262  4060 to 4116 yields 0.03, 11.4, 11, 11.3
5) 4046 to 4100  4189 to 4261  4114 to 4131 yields -0.03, 11.4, 11.7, 11.3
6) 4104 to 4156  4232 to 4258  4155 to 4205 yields 0.00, 11.5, 11.5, 11.4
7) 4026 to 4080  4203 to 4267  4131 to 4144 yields -0.05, 11.3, 11.8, 11.3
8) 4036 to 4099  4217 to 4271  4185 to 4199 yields 0.01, 11.4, 11.2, 11.3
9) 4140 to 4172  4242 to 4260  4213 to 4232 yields 0.04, 11.7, 11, 11.4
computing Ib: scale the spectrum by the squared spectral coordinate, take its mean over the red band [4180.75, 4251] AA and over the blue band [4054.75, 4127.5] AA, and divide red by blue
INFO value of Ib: 1.1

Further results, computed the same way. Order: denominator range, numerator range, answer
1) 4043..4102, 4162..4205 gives 1.06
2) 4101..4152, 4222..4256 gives 1.06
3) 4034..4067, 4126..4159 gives 1.07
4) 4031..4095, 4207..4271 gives 1.08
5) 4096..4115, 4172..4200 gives 1.15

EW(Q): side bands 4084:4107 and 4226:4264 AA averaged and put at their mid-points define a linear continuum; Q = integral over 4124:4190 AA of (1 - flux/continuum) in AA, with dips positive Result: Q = -3.8 AA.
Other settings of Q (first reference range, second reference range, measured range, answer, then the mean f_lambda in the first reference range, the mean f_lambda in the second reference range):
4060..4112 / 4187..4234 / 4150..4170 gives -0.9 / 11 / 11.3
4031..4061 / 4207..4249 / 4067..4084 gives 0.3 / 11.4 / 11.3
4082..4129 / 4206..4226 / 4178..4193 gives -0.1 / 11.2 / 11.4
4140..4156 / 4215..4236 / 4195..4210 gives 0.1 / 11.7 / 11.2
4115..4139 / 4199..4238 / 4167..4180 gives -0.2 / 11.6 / 11.3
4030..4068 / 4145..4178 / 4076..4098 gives -0.3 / 11.4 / 11.6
